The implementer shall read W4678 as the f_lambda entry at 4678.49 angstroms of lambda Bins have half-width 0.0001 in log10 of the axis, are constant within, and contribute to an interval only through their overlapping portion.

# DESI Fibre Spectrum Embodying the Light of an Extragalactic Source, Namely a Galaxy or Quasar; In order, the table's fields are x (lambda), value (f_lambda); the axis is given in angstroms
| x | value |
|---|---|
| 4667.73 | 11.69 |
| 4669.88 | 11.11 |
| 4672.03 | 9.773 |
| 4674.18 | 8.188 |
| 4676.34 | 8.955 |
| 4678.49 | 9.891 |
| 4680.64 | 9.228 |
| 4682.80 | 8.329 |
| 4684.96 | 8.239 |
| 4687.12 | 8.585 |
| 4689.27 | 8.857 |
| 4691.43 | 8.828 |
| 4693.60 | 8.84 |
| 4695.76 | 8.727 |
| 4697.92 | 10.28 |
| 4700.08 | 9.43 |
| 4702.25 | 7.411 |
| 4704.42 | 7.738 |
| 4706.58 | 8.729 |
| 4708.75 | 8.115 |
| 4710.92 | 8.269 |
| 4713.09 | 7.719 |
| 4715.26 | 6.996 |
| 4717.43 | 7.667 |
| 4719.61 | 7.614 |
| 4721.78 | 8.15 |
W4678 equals 9.891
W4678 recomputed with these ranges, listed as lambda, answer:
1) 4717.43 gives 7.667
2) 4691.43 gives 8.828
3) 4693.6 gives 8.84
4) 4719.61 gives 7.614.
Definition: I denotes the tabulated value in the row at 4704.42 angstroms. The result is 7.738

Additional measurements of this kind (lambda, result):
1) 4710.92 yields 8.269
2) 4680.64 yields 9.228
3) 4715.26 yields 6.996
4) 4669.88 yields 11.11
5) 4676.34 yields 8.955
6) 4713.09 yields 7.719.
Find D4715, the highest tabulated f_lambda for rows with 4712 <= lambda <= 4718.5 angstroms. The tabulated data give 7.719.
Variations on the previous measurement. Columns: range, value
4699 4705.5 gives 9.43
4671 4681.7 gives 9.891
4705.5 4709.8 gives 8.729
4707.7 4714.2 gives 8.269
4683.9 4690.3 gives 8.857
